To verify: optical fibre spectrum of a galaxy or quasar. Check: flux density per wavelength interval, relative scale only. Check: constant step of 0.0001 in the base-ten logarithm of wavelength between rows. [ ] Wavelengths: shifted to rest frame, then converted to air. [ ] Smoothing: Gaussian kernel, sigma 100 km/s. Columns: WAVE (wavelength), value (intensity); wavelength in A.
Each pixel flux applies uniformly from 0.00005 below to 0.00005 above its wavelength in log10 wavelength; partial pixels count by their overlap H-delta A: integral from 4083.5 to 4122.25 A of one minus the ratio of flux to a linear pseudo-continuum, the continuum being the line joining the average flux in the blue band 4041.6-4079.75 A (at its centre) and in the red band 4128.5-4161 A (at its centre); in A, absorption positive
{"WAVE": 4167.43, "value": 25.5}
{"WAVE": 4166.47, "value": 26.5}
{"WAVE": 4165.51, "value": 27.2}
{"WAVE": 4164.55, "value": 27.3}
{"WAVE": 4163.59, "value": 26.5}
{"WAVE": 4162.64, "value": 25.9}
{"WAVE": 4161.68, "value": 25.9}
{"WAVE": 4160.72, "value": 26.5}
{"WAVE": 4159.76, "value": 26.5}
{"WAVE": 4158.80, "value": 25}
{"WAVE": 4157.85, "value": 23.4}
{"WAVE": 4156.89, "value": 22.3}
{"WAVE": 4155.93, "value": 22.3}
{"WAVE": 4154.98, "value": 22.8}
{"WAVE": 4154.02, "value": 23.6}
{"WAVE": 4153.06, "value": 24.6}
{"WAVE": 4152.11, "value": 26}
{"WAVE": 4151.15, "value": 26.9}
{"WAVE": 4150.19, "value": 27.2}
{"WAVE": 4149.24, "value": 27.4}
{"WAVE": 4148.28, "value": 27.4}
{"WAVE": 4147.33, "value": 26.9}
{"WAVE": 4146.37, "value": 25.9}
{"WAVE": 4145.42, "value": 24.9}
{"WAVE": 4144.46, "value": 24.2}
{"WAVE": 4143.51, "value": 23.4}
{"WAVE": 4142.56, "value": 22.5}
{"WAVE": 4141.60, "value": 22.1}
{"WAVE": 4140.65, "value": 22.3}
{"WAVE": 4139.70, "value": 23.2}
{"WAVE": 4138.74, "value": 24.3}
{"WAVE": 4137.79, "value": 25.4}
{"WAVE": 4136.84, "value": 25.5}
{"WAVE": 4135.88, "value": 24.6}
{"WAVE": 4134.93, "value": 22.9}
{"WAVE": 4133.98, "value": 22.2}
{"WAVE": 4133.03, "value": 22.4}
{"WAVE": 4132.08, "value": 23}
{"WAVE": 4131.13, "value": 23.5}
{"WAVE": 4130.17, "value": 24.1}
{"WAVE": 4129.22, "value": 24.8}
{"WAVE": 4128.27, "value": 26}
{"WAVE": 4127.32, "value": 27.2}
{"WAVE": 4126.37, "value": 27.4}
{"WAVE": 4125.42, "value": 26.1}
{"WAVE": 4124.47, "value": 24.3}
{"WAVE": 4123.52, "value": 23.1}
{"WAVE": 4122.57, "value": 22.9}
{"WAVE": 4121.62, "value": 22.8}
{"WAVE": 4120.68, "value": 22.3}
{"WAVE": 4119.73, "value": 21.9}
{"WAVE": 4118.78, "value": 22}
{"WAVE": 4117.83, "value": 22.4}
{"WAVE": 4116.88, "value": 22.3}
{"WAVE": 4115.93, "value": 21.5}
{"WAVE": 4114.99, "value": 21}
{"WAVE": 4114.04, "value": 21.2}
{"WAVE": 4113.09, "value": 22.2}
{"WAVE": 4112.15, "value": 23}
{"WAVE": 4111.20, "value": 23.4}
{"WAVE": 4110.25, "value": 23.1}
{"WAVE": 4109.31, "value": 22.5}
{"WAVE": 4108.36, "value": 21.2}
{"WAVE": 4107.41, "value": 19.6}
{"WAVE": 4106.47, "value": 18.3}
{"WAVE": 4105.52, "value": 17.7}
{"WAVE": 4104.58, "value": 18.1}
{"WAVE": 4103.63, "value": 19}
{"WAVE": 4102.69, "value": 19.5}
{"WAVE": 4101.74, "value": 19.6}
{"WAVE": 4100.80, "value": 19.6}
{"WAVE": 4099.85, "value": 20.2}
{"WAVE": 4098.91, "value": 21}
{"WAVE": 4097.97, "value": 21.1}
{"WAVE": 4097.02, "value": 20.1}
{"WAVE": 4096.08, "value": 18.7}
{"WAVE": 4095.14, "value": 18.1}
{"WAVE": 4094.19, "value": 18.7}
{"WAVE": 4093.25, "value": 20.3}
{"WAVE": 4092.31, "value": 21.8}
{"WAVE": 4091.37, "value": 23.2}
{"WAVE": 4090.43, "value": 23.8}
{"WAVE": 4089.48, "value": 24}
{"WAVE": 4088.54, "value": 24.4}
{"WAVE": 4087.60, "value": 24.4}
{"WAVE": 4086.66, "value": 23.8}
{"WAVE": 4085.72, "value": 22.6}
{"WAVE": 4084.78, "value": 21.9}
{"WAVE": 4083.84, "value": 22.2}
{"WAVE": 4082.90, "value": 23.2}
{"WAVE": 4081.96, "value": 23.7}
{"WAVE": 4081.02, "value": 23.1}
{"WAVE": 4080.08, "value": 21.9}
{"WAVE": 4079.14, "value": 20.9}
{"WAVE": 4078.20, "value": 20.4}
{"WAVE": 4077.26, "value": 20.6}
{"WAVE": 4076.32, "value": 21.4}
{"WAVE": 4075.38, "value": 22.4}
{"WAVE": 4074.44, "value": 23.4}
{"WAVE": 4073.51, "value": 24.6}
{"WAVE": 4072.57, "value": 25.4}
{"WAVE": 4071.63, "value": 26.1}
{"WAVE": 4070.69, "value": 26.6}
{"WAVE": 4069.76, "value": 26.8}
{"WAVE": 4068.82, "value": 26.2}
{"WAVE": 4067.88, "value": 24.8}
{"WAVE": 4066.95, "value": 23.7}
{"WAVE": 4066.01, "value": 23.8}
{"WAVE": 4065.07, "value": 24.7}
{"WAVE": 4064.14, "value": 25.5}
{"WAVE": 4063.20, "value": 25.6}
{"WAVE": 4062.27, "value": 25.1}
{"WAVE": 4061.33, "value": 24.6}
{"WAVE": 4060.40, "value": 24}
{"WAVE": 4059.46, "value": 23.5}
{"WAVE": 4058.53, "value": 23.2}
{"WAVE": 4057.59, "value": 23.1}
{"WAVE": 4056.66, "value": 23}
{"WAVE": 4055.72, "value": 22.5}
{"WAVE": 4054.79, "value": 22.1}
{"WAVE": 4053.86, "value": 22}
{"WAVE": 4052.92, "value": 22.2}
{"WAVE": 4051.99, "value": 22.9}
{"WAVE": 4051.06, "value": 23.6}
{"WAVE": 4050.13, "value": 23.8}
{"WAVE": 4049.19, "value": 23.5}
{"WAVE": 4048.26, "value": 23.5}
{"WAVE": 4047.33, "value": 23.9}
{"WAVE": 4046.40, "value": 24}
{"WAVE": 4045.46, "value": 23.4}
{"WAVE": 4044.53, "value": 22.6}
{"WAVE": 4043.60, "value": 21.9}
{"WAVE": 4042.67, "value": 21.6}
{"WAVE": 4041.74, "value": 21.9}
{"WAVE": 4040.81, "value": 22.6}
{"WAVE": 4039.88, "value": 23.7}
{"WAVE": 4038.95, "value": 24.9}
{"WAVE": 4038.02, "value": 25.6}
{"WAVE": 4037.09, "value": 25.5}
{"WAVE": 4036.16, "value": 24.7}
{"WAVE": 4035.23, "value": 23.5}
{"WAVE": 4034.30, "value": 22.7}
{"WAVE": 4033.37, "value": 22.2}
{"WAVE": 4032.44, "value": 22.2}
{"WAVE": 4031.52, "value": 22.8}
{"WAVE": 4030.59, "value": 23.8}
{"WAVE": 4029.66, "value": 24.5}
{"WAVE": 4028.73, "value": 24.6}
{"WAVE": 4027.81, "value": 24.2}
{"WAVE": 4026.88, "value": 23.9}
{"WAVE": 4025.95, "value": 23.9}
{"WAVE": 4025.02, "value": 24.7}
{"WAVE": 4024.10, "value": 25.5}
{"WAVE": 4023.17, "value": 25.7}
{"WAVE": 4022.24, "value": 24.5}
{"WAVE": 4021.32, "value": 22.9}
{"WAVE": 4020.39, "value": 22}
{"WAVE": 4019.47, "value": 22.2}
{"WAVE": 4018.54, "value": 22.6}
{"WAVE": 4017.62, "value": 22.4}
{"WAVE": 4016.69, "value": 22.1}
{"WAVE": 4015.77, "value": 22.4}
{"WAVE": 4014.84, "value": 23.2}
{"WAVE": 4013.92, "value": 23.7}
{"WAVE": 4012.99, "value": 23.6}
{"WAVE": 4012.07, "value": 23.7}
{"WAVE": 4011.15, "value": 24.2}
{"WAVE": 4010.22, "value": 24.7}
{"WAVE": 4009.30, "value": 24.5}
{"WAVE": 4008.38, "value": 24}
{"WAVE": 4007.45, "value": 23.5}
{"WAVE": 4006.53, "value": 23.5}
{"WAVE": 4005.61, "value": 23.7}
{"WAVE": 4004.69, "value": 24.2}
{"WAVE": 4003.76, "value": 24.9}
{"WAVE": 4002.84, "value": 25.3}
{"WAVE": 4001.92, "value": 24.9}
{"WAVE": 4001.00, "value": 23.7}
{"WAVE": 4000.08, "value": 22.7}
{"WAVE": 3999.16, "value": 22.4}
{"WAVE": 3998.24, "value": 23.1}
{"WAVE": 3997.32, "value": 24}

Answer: 4.3 A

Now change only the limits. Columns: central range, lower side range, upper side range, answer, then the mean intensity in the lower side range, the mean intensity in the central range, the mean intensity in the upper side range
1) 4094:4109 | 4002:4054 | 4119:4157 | 2.9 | 23.6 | 19.4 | 24.3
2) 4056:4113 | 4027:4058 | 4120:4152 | 3.4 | 23.3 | 22.4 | 24.5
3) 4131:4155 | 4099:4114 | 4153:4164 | -1.1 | 20.5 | 24.5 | 24.6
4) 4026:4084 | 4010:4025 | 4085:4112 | -3.2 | 23.5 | 23.6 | 21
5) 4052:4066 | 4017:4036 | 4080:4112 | -0.7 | 23.5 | 23.6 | 21.3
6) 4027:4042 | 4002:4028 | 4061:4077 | 0.2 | 23.8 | 23.7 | 24.7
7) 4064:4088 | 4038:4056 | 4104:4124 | -1.3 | 23.1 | 23.6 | 21.5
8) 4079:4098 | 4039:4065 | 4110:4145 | 1.1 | 23.4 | 22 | 23.4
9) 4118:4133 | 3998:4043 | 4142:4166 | 0.6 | 23.7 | 24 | 25.3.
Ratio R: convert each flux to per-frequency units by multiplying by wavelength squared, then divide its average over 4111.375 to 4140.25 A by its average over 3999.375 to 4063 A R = 1.0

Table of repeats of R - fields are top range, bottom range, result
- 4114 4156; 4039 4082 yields 1.06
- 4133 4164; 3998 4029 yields 1.11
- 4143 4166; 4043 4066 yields 1.14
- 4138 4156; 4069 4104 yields 1.15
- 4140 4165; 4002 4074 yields 1.11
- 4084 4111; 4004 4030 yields 0.92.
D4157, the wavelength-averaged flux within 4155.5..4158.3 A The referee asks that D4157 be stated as 22.6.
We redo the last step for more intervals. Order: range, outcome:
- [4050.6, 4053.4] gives 22.9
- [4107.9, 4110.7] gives 22.3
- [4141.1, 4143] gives 22.3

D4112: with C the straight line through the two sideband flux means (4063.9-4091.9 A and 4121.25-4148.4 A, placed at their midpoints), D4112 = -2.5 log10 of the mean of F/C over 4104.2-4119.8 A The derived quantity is 0.133 mag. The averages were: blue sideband 23.6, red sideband 24.3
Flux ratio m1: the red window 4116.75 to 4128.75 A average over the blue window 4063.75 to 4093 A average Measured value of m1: 1.02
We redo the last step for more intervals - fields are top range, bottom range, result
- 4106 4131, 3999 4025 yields 0.97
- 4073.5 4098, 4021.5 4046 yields 0.93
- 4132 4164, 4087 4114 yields 1.17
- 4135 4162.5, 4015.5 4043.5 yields 1.05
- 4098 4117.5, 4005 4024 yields 0.88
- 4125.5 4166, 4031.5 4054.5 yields 1.07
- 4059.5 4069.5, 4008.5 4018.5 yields 1.06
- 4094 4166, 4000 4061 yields 0.99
